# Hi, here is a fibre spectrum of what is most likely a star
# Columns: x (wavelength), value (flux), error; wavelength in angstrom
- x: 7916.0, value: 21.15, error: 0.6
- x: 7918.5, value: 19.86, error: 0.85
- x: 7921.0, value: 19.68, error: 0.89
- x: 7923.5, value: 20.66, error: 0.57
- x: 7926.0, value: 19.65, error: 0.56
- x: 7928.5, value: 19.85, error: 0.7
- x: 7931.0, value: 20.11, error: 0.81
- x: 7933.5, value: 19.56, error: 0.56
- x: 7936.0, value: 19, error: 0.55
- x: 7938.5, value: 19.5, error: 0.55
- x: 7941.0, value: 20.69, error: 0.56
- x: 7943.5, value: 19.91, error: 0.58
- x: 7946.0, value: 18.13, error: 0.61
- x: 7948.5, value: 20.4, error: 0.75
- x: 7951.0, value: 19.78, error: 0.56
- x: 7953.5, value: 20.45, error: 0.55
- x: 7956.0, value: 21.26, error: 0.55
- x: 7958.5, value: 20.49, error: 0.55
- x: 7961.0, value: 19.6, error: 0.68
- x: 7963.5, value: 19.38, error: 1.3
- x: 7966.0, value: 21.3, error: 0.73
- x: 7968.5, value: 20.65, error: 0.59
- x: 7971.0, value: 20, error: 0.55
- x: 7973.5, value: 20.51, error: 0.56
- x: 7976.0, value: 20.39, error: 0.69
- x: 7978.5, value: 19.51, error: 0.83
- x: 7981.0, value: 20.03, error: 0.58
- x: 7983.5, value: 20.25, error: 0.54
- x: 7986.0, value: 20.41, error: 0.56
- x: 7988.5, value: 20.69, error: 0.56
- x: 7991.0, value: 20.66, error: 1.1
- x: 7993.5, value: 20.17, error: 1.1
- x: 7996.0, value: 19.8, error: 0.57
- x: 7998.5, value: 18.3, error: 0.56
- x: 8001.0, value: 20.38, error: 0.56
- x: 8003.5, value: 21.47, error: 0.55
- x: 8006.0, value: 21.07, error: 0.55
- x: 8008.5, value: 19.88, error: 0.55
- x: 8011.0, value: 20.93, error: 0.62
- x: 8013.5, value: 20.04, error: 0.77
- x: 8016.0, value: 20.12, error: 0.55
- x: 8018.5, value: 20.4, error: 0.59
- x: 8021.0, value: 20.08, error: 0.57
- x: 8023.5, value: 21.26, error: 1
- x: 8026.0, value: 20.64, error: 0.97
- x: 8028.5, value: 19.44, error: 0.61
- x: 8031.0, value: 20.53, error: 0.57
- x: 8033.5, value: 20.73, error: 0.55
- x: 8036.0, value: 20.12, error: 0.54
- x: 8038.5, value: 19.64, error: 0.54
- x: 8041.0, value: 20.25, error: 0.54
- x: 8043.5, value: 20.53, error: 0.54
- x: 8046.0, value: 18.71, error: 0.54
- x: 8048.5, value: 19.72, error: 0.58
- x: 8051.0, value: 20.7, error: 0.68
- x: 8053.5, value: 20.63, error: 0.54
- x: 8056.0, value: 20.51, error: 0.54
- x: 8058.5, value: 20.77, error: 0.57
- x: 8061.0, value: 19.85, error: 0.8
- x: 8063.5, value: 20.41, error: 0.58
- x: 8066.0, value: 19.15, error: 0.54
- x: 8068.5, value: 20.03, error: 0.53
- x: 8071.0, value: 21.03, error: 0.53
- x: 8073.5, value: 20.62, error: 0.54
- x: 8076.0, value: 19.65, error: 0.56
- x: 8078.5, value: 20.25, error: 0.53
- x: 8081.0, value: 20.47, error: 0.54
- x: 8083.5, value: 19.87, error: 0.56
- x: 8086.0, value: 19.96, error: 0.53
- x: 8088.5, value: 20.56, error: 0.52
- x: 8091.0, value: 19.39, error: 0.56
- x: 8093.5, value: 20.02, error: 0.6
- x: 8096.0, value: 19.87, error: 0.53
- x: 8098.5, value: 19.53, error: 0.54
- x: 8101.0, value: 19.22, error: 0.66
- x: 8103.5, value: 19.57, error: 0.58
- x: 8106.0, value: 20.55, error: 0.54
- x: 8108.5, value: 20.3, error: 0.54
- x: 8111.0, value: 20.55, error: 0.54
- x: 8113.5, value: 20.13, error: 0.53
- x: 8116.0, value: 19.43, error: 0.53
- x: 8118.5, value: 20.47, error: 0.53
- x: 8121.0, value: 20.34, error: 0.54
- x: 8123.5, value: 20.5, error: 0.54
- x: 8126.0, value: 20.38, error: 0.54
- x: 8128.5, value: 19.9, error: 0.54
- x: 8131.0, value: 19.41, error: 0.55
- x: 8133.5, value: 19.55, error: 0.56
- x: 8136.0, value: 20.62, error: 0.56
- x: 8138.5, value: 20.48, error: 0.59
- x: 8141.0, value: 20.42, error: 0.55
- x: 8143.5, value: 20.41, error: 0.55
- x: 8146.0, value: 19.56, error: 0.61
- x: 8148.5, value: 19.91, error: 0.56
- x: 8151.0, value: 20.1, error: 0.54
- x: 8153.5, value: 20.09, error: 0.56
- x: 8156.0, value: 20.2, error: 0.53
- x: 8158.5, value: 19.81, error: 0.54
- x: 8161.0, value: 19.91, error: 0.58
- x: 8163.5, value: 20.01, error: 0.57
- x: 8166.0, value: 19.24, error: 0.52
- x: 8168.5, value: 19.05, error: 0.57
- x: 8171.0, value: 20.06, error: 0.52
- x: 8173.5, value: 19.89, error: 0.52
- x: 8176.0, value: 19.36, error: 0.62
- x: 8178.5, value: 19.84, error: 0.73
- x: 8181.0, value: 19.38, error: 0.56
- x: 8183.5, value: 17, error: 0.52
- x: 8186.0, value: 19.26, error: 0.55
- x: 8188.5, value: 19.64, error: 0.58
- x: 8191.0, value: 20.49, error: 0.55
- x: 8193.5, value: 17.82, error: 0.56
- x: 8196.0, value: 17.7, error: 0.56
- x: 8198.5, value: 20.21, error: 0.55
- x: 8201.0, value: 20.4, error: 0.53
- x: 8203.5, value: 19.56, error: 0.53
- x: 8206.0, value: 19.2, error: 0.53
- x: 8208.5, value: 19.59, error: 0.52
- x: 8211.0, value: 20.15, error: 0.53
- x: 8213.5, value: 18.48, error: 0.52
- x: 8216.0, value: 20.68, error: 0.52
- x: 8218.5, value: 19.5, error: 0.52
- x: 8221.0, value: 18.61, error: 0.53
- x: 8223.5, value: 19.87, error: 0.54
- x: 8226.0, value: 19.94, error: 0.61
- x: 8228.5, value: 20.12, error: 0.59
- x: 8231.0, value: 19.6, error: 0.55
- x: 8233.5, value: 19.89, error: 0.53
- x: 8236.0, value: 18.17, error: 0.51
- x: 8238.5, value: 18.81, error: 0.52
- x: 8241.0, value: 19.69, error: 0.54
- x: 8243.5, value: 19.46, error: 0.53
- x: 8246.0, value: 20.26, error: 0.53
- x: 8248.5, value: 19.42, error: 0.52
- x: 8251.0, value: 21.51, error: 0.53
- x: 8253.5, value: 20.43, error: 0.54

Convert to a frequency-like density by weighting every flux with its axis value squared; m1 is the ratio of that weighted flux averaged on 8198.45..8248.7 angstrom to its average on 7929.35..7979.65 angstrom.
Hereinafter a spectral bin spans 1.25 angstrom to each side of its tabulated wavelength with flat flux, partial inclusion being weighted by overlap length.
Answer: 1.0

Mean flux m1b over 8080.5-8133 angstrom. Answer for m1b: 20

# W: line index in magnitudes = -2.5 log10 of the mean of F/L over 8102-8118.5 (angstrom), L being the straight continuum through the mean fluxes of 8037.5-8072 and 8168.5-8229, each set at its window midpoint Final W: -0.01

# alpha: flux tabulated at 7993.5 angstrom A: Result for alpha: 20.17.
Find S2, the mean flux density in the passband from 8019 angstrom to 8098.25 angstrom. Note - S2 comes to 20.2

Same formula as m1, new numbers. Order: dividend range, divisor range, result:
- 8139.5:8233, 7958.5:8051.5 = 1.01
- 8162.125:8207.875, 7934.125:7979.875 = 1.02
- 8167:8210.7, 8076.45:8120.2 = 0.99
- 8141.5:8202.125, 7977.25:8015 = 1.01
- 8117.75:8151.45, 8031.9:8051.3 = 1.03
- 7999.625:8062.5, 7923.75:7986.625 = 1.03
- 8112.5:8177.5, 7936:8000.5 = 1.04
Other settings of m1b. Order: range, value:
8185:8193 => 19.6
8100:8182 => 20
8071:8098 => 20.1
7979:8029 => 20.3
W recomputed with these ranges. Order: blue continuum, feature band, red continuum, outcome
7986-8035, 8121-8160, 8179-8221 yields -0.03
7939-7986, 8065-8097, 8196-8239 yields -0.01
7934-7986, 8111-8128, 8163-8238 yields -0.03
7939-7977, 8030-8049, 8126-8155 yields 0.00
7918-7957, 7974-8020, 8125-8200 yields -0.02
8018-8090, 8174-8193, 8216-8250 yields 0.03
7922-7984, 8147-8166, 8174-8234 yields -0.02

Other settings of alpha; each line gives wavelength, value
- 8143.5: 20.41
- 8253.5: 20.43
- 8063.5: 20.41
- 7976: 20.39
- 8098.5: 19.53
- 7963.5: 19.38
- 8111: 20.55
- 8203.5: 19.56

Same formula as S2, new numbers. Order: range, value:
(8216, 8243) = 19.5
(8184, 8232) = 19.5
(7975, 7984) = 20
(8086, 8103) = 19.8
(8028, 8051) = 20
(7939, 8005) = 20.2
